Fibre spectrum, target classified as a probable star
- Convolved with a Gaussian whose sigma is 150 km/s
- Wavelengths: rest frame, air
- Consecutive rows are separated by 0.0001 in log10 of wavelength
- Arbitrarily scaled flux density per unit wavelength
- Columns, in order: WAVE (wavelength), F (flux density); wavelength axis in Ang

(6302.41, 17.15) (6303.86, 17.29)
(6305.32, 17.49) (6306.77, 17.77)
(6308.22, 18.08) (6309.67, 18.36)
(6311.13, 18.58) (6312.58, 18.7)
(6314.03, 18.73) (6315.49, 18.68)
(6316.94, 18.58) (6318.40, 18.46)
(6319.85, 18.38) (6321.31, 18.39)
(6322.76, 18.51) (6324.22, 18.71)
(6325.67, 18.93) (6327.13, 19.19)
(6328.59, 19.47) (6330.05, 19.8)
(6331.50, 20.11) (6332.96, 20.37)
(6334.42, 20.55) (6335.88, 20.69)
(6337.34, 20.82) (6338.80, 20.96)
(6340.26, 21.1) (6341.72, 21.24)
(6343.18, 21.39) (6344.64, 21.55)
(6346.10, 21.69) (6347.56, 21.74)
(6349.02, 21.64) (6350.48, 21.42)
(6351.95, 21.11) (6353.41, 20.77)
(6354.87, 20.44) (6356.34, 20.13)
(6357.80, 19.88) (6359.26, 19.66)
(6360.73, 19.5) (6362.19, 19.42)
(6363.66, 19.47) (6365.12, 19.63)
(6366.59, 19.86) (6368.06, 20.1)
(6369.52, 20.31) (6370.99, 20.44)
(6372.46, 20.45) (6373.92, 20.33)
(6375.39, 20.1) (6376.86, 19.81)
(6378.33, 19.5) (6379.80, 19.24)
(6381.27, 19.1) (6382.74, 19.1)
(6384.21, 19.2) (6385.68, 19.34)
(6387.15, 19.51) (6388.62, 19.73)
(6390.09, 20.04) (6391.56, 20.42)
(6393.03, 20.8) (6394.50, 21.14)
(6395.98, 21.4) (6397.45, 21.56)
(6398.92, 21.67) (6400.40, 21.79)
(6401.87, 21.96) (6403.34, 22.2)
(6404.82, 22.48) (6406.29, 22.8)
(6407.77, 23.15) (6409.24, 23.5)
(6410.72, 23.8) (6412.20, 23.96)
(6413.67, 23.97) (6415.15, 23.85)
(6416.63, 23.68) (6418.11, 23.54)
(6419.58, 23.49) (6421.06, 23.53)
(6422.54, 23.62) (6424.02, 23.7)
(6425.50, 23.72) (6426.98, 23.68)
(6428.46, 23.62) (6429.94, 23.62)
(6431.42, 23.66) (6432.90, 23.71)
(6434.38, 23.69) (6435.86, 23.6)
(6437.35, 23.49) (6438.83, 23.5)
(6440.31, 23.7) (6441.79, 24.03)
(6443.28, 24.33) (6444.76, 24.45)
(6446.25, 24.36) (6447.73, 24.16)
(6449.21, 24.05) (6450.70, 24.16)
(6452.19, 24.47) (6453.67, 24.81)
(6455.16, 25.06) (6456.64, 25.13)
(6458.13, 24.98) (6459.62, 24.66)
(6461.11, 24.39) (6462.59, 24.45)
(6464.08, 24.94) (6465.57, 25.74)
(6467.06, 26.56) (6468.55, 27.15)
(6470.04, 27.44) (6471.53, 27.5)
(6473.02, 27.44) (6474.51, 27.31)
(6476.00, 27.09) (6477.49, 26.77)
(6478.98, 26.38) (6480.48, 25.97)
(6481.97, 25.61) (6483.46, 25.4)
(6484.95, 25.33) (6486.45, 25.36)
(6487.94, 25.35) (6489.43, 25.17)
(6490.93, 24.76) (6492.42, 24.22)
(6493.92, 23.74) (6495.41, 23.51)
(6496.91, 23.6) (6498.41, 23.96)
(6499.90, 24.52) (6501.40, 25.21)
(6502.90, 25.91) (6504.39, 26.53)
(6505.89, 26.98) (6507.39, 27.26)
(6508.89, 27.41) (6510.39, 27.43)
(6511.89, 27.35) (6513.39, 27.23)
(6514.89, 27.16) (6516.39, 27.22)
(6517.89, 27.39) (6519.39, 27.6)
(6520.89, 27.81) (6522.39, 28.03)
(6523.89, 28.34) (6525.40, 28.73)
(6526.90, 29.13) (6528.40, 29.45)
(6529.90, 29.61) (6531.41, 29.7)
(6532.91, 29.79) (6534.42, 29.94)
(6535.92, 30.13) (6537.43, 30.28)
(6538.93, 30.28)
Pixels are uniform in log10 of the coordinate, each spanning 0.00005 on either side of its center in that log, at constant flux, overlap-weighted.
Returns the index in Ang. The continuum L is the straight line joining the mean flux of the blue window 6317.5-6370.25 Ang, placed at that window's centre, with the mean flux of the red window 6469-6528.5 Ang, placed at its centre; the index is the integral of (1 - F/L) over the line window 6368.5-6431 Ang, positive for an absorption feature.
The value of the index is 2.0 Ang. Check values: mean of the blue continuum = 20.1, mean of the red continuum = 26.4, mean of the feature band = 21.7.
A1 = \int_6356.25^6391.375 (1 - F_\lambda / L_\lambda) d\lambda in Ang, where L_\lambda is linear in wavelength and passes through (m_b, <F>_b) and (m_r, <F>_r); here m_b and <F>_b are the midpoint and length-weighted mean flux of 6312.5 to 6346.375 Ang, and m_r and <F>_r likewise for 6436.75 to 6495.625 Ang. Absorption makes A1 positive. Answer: 2.9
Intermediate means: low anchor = 19.8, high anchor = 25.2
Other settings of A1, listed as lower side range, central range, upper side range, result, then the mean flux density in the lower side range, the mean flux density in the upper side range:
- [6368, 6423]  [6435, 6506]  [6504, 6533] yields 0.76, 21.4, 28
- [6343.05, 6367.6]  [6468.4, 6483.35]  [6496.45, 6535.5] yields -0.61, 20.5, 27.5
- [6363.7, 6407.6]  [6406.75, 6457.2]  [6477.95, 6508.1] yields -3.03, 20.5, 25.2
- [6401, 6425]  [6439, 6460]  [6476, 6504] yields -0.22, 23.3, 25.1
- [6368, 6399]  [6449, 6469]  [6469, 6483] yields 0.43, 20.1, 26.8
